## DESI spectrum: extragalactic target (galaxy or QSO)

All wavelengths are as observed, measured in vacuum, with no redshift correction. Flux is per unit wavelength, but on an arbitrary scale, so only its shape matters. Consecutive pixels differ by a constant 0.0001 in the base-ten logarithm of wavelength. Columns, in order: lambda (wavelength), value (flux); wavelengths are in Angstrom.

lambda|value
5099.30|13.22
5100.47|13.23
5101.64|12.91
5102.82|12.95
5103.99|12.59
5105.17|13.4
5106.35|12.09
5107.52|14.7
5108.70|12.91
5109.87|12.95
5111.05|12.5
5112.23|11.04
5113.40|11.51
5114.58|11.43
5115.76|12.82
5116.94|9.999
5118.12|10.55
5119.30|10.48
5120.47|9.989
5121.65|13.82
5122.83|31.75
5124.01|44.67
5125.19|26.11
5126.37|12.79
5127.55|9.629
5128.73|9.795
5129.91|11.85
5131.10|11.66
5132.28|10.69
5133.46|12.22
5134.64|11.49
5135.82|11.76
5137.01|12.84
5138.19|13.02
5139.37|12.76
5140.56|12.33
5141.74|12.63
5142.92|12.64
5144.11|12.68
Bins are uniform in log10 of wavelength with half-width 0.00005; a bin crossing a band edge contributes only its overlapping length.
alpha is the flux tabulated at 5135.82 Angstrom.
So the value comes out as 11.76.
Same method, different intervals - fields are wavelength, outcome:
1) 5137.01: 12.84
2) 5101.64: 12.91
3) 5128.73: 9.795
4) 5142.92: 12.64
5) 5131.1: 11.66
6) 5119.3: 10.48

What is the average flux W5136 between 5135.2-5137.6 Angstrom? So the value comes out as 12.3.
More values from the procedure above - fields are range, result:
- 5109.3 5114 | 12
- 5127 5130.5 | 10.4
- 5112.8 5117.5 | 11.4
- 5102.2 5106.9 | 12.7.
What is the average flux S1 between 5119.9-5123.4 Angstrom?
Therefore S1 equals 18.5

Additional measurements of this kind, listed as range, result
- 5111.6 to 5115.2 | 11.4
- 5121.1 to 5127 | 25.8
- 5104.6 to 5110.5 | 13.2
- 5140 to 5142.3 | 12.5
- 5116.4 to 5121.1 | 10.3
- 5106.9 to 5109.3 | 13.8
